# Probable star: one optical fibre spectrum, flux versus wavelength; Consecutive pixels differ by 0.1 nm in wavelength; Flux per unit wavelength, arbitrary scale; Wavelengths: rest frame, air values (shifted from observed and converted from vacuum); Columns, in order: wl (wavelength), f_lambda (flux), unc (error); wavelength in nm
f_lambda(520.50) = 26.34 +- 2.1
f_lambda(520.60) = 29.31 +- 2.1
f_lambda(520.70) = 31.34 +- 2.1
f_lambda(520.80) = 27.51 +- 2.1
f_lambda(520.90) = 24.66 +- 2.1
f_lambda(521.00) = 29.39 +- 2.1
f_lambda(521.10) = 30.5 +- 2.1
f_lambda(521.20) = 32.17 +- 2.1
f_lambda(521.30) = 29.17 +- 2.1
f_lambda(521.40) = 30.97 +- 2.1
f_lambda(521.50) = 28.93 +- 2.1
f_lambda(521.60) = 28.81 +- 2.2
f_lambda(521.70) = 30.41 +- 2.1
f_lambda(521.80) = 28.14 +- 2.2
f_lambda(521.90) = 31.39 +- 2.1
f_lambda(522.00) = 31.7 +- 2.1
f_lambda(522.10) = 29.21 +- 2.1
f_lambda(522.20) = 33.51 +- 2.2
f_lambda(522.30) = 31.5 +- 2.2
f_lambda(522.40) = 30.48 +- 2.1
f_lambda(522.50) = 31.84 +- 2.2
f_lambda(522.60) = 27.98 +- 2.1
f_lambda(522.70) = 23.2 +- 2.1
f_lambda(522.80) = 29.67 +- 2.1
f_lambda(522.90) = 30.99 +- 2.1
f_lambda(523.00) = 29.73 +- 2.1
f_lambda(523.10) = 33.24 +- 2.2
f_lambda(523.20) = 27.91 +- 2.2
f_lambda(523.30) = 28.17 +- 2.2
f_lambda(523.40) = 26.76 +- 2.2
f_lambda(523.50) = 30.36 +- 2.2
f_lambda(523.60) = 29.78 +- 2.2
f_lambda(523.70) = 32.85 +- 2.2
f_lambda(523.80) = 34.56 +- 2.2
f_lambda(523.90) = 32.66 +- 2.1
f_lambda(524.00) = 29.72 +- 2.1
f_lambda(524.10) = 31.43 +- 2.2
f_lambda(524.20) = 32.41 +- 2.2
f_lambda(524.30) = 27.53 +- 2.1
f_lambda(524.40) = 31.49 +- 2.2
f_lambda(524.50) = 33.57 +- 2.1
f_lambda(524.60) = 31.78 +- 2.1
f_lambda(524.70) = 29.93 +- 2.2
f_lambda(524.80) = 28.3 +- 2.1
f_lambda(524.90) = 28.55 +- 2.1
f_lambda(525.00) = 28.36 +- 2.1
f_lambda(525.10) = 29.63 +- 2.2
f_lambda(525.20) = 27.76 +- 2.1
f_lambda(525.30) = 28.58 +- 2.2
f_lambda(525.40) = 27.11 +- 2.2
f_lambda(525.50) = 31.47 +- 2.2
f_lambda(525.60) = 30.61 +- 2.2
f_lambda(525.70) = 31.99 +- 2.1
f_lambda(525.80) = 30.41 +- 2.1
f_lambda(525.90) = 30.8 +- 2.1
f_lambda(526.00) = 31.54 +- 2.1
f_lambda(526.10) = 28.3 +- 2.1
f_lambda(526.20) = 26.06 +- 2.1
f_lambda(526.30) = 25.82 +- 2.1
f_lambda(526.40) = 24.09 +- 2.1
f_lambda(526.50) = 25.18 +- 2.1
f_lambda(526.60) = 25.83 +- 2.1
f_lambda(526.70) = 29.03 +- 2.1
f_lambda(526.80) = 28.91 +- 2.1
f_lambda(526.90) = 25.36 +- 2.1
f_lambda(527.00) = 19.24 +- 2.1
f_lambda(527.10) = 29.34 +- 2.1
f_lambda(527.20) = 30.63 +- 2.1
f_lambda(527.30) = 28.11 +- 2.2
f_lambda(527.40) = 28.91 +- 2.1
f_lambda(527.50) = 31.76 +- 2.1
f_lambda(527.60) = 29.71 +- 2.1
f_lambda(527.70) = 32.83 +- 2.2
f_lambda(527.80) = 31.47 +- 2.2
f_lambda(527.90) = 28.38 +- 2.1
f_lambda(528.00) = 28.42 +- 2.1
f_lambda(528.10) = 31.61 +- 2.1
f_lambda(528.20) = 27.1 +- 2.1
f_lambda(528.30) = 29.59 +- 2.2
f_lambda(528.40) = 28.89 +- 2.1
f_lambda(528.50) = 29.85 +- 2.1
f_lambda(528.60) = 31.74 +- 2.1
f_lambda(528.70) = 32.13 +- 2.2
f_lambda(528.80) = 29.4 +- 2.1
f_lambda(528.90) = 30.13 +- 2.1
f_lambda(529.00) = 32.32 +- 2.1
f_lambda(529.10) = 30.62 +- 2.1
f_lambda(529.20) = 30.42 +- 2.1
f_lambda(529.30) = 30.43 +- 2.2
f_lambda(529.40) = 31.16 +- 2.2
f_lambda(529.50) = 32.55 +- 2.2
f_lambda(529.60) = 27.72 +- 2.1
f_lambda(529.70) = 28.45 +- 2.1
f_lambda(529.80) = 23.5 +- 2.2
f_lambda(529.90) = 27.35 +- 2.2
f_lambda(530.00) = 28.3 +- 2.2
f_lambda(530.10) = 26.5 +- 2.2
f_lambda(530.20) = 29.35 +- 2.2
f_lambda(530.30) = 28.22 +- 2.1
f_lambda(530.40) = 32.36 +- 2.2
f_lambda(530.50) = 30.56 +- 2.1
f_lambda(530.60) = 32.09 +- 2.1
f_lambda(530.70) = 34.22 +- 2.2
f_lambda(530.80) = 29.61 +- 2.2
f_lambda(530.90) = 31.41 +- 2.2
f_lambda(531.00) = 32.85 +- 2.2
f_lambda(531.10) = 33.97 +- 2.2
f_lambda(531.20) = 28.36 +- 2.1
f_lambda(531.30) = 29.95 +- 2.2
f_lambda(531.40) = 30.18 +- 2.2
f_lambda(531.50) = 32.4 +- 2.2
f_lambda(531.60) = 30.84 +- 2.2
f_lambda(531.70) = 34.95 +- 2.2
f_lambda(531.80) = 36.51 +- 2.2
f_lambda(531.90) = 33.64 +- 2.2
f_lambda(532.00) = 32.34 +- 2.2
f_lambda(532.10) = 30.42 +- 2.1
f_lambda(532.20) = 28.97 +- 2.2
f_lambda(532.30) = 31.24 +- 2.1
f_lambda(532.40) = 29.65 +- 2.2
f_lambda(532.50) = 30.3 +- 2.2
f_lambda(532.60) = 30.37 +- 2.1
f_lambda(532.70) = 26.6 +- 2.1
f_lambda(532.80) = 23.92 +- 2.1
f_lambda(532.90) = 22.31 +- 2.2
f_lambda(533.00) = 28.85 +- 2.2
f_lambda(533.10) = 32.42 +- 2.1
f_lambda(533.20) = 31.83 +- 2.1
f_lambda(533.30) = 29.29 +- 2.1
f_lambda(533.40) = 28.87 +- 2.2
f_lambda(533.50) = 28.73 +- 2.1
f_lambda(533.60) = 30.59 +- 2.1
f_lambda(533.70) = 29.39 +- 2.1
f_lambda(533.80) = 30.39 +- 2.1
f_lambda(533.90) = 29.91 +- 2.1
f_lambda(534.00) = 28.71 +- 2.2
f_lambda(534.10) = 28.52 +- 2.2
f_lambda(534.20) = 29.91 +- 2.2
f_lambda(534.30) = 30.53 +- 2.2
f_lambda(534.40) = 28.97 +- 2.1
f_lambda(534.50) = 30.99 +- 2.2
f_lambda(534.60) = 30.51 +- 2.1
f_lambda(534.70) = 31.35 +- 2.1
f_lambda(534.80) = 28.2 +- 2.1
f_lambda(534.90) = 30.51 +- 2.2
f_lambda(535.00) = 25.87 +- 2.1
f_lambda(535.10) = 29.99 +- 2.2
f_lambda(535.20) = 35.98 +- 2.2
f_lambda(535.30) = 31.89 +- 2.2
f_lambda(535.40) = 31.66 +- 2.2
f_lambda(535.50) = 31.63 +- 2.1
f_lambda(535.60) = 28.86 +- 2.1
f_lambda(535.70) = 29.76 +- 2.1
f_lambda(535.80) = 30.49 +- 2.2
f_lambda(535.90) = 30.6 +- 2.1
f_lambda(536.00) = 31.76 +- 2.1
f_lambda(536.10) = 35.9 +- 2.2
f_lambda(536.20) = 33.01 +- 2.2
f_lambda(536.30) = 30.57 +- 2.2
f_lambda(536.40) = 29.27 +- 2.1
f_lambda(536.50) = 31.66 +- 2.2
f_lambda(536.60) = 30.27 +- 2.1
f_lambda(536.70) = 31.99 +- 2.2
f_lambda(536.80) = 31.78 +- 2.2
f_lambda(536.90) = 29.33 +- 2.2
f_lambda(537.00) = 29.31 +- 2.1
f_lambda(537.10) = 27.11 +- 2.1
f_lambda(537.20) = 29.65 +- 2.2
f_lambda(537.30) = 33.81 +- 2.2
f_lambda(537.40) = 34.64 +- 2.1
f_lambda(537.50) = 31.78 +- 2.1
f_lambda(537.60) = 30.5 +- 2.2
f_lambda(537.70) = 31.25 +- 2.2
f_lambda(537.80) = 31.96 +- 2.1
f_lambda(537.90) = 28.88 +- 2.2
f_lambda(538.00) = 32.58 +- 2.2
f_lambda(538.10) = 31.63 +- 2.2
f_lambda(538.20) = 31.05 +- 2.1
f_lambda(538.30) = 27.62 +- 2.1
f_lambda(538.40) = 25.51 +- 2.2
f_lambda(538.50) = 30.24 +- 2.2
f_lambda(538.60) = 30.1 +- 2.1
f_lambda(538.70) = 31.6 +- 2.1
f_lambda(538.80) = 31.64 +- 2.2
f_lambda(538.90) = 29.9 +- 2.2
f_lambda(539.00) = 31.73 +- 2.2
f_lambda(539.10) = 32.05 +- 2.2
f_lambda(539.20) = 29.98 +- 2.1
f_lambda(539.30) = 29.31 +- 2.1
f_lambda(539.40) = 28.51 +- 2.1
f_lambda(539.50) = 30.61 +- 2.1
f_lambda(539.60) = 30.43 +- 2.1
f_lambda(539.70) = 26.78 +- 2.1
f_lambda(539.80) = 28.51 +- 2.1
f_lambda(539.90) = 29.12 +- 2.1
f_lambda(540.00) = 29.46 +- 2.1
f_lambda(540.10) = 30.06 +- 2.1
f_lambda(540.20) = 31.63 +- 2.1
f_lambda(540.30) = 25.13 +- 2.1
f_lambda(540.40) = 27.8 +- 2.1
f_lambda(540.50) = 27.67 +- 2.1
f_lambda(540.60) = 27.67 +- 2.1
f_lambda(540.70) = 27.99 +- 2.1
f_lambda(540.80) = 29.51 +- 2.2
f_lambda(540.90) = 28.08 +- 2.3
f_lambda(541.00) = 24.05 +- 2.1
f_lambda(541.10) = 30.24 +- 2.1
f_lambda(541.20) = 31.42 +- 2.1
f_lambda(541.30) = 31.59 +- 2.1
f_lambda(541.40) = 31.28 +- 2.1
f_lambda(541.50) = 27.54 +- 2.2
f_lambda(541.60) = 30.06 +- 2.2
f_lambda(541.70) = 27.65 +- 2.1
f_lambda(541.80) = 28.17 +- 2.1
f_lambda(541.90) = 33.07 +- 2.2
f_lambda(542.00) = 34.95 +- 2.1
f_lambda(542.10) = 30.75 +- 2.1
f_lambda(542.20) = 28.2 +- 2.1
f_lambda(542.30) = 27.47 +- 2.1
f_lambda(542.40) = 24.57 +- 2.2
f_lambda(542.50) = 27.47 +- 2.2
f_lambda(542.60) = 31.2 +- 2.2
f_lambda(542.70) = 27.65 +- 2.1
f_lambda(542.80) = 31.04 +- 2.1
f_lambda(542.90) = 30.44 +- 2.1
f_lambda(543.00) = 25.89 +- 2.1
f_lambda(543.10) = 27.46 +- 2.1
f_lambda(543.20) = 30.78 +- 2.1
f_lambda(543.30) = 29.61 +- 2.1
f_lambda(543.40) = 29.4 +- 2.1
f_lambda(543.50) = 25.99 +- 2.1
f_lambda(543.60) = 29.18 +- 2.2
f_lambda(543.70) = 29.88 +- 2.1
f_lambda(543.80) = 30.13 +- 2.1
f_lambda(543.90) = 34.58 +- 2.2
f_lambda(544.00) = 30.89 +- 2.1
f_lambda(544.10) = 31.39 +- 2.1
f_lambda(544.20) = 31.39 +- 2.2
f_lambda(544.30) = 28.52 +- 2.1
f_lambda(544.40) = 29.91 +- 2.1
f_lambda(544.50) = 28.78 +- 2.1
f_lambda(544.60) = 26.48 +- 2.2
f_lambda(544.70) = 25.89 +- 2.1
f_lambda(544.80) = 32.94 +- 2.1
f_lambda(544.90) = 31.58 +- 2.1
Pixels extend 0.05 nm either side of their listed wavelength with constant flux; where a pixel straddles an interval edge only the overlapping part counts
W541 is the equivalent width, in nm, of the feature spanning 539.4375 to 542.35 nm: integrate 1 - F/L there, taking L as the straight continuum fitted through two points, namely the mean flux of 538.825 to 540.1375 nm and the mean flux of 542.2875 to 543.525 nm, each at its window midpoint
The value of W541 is 0.00 nm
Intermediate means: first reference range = 29.8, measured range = 29.2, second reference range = 28.5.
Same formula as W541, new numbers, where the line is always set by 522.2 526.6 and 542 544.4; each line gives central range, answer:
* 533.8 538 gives -0.17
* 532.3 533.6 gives 0.03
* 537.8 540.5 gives -0.02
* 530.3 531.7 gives -0.09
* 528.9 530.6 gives 0.01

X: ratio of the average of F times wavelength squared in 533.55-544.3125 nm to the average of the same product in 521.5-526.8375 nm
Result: 1.1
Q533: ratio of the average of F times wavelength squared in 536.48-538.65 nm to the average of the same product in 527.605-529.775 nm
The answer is 1.0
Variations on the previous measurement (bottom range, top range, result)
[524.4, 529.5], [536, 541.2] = 1.07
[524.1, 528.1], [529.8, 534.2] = 1.06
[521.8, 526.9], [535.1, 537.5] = 1.11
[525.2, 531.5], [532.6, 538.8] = 1.06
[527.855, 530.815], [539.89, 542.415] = 1.02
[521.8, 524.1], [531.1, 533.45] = 1.03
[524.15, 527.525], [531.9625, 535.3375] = 1.06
